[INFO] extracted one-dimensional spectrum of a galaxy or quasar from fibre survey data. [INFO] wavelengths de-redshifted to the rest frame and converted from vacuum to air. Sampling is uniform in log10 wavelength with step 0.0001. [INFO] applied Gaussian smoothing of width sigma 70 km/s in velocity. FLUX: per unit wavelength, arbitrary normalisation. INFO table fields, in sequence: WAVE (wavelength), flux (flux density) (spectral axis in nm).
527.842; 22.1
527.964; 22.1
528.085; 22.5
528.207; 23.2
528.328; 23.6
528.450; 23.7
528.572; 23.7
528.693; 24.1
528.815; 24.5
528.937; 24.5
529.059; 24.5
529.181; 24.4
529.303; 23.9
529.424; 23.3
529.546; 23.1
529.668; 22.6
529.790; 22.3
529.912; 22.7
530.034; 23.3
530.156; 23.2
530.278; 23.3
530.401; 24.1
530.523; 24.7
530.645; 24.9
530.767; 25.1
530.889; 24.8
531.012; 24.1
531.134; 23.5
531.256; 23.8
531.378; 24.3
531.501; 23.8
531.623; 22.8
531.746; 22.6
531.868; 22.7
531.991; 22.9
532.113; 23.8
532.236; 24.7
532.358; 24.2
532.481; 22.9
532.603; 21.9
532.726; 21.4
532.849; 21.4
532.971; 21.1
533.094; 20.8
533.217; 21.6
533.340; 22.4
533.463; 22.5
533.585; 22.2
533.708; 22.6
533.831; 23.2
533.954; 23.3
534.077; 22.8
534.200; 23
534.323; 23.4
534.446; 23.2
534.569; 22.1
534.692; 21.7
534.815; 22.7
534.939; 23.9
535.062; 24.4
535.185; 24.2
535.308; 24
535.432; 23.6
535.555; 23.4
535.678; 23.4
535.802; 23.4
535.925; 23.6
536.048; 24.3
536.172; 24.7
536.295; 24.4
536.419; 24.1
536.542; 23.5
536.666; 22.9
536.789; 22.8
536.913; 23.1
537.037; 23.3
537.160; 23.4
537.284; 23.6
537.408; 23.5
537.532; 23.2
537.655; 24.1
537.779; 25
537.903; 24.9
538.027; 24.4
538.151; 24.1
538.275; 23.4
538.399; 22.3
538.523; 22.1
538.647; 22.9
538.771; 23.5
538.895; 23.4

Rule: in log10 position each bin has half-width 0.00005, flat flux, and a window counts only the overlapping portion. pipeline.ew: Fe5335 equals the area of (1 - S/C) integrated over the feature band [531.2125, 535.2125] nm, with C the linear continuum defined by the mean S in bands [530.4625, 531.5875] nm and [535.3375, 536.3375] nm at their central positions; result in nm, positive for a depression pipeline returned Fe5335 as 0.21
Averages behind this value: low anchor 24.3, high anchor 23.8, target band 22.8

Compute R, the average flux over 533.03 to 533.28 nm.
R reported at 21.1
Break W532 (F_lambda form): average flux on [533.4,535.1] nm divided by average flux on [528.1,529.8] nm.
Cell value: 0.97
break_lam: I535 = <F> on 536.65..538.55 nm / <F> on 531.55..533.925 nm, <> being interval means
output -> 1.04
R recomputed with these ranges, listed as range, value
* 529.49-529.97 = 22.7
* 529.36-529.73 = 23.1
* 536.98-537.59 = 23.4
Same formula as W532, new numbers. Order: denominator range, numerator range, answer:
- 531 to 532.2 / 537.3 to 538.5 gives 1.02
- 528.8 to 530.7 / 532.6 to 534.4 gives 0.94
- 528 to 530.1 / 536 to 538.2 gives 1.01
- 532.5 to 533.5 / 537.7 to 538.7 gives 1.09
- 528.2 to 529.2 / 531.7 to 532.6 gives 0.97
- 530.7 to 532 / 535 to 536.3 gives 1.01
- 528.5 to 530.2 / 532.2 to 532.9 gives 0.96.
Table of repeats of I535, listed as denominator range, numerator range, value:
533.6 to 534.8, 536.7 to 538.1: 1.04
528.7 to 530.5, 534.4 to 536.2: 1.00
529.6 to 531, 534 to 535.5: 0.98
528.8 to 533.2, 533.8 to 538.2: 1.01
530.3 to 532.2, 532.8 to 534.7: 0.94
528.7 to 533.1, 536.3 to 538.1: 1.01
